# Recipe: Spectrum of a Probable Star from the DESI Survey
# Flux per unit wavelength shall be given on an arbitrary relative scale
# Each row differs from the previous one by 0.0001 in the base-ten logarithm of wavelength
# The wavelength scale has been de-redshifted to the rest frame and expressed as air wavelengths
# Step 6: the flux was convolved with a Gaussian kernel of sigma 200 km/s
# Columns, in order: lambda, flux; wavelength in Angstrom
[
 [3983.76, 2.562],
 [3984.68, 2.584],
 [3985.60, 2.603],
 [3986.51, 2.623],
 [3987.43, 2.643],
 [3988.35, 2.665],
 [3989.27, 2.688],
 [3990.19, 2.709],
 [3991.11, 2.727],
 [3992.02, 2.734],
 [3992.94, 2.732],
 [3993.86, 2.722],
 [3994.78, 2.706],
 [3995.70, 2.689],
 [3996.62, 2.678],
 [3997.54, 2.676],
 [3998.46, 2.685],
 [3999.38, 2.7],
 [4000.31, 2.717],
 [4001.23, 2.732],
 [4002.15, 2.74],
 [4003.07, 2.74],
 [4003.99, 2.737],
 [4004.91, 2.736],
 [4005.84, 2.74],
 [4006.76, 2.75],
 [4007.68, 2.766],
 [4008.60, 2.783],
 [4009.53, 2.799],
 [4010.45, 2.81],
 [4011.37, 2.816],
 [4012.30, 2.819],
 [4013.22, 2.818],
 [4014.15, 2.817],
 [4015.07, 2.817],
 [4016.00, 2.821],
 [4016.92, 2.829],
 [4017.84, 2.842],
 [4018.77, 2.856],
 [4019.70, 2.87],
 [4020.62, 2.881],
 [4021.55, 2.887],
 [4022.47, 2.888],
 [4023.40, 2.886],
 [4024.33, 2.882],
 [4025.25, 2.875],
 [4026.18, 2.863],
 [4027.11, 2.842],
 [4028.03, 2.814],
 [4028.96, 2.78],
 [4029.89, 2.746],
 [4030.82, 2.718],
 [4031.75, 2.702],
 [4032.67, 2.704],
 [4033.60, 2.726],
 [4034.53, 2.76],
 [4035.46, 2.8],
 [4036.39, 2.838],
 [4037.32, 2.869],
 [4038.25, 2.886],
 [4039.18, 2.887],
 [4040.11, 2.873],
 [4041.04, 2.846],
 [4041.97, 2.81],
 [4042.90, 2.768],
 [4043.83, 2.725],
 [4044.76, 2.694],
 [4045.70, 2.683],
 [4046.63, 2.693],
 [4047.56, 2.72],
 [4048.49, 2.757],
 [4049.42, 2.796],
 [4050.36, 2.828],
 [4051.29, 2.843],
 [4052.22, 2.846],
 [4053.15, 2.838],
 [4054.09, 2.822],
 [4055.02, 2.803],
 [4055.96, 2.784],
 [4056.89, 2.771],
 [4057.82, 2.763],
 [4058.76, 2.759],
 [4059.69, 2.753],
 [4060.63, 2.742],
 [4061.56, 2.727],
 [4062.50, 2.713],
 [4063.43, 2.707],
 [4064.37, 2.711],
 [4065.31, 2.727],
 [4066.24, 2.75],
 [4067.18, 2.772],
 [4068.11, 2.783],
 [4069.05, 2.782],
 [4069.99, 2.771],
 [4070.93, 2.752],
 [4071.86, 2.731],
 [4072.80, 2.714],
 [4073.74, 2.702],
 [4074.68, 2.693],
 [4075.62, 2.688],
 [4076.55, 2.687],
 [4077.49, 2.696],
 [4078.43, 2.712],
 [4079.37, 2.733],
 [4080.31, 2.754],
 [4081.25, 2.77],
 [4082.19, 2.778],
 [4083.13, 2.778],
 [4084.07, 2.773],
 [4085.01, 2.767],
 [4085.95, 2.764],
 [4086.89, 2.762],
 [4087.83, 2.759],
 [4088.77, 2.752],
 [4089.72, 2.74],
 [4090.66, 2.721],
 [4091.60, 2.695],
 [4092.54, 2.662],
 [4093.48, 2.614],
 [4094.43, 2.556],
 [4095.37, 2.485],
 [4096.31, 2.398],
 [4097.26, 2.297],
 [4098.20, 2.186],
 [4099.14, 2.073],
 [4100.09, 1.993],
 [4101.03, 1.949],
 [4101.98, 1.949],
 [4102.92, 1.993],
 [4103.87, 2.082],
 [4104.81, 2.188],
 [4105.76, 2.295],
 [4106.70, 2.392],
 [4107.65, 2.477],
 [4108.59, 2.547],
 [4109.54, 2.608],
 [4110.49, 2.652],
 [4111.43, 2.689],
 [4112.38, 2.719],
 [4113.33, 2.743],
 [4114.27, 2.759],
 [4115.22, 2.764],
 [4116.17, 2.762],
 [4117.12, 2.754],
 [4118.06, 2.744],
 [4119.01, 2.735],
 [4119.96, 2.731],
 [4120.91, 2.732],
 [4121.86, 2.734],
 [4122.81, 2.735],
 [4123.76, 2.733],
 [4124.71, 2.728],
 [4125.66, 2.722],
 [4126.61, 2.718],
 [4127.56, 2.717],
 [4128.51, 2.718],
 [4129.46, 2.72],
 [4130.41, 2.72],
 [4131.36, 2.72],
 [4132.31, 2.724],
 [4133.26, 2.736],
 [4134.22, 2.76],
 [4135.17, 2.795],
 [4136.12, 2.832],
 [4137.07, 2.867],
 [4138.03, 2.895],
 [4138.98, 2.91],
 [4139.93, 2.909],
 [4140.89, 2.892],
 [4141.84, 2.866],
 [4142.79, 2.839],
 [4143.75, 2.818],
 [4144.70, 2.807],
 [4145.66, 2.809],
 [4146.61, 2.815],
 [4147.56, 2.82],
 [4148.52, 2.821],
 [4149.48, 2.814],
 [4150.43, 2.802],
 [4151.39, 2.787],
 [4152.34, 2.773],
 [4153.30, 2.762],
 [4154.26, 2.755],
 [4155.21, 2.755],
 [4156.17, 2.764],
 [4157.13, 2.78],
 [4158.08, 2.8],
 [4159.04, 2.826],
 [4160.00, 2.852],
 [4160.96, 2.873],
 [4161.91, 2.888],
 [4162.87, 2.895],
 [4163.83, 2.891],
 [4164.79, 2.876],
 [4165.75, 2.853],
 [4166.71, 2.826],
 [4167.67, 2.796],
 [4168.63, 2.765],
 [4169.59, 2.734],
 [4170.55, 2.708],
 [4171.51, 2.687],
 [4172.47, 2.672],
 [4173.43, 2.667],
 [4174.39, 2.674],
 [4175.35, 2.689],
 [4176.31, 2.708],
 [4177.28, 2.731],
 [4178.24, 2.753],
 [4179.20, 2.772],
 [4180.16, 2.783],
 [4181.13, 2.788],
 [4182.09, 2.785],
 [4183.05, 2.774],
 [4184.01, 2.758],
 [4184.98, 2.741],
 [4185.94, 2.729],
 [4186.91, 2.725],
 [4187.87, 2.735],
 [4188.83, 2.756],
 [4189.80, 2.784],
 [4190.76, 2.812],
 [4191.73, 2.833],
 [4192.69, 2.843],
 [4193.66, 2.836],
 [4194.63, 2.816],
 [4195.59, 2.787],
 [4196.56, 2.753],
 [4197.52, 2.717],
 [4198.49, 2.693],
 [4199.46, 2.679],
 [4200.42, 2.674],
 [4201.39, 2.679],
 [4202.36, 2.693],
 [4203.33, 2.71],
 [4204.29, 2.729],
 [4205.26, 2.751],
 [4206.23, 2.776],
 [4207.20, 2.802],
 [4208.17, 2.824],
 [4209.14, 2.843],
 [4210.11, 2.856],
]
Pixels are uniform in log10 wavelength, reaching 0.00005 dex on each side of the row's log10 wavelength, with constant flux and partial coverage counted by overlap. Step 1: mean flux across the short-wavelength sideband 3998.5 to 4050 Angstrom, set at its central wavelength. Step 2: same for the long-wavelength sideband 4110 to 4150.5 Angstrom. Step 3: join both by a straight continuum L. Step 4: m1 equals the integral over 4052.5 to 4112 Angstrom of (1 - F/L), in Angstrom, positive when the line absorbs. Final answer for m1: 3.7 Angstrom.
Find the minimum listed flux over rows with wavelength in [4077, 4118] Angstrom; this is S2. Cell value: 1.949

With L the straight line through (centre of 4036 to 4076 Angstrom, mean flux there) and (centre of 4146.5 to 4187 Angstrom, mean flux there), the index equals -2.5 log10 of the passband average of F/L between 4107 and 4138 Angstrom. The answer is 0.02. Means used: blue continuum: 2.77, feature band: 2.72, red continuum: 2.78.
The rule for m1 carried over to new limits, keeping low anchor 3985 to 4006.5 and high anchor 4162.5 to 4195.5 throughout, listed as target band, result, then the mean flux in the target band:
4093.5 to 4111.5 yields 2.86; 2.3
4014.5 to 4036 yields -0.83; 2.82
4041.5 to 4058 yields -0.33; 2.78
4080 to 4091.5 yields -0.10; 2.76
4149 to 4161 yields -0.14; 2.79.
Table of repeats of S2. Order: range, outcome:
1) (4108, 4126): 2.547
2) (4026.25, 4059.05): 2.683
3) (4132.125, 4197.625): 2.667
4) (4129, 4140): 2.72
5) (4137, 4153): 2.773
